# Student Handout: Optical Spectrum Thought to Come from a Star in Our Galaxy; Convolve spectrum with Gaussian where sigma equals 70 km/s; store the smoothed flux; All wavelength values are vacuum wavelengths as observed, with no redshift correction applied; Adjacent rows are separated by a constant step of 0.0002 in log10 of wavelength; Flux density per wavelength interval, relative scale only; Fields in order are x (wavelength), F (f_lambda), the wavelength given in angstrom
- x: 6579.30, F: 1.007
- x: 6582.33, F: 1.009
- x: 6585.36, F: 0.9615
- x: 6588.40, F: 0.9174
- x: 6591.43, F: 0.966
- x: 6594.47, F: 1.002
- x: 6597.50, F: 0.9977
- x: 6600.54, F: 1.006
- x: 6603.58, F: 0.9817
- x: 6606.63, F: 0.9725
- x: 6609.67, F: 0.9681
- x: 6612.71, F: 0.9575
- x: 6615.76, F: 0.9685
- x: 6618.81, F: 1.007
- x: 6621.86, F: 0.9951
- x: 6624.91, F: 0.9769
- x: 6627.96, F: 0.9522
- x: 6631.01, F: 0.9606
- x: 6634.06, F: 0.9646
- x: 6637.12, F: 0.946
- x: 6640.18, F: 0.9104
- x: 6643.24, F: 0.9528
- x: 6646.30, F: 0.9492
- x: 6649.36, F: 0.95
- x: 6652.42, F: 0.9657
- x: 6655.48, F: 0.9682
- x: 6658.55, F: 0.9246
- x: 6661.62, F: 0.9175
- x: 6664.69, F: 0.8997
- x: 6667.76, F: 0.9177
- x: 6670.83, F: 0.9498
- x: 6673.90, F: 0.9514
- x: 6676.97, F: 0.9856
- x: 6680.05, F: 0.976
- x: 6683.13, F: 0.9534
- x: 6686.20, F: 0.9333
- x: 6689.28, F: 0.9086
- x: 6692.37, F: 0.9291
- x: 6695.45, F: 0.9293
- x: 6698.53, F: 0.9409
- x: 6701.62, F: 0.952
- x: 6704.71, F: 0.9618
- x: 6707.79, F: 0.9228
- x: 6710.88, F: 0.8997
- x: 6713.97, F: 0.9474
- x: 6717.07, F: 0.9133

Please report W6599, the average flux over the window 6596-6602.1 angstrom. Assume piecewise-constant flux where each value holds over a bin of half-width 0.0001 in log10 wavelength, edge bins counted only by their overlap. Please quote 1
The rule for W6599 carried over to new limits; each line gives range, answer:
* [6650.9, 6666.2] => 0.935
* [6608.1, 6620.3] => 0.975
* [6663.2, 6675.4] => 0.93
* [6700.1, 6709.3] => 0.946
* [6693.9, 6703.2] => 0.941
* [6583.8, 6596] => 0.962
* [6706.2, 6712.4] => 0.913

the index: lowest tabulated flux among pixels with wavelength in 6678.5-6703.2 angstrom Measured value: 0.9086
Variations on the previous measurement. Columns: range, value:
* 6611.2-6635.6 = 0.9522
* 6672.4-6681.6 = 0.9514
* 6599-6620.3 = 0.9575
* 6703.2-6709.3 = 0.9228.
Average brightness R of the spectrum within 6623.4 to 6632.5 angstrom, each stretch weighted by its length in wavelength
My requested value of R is 0.964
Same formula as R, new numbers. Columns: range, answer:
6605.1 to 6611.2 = 0.97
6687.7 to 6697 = 0.922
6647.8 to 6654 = 0.959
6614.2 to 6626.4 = 0.986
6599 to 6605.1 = 0.994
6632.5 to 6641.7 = 0.94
